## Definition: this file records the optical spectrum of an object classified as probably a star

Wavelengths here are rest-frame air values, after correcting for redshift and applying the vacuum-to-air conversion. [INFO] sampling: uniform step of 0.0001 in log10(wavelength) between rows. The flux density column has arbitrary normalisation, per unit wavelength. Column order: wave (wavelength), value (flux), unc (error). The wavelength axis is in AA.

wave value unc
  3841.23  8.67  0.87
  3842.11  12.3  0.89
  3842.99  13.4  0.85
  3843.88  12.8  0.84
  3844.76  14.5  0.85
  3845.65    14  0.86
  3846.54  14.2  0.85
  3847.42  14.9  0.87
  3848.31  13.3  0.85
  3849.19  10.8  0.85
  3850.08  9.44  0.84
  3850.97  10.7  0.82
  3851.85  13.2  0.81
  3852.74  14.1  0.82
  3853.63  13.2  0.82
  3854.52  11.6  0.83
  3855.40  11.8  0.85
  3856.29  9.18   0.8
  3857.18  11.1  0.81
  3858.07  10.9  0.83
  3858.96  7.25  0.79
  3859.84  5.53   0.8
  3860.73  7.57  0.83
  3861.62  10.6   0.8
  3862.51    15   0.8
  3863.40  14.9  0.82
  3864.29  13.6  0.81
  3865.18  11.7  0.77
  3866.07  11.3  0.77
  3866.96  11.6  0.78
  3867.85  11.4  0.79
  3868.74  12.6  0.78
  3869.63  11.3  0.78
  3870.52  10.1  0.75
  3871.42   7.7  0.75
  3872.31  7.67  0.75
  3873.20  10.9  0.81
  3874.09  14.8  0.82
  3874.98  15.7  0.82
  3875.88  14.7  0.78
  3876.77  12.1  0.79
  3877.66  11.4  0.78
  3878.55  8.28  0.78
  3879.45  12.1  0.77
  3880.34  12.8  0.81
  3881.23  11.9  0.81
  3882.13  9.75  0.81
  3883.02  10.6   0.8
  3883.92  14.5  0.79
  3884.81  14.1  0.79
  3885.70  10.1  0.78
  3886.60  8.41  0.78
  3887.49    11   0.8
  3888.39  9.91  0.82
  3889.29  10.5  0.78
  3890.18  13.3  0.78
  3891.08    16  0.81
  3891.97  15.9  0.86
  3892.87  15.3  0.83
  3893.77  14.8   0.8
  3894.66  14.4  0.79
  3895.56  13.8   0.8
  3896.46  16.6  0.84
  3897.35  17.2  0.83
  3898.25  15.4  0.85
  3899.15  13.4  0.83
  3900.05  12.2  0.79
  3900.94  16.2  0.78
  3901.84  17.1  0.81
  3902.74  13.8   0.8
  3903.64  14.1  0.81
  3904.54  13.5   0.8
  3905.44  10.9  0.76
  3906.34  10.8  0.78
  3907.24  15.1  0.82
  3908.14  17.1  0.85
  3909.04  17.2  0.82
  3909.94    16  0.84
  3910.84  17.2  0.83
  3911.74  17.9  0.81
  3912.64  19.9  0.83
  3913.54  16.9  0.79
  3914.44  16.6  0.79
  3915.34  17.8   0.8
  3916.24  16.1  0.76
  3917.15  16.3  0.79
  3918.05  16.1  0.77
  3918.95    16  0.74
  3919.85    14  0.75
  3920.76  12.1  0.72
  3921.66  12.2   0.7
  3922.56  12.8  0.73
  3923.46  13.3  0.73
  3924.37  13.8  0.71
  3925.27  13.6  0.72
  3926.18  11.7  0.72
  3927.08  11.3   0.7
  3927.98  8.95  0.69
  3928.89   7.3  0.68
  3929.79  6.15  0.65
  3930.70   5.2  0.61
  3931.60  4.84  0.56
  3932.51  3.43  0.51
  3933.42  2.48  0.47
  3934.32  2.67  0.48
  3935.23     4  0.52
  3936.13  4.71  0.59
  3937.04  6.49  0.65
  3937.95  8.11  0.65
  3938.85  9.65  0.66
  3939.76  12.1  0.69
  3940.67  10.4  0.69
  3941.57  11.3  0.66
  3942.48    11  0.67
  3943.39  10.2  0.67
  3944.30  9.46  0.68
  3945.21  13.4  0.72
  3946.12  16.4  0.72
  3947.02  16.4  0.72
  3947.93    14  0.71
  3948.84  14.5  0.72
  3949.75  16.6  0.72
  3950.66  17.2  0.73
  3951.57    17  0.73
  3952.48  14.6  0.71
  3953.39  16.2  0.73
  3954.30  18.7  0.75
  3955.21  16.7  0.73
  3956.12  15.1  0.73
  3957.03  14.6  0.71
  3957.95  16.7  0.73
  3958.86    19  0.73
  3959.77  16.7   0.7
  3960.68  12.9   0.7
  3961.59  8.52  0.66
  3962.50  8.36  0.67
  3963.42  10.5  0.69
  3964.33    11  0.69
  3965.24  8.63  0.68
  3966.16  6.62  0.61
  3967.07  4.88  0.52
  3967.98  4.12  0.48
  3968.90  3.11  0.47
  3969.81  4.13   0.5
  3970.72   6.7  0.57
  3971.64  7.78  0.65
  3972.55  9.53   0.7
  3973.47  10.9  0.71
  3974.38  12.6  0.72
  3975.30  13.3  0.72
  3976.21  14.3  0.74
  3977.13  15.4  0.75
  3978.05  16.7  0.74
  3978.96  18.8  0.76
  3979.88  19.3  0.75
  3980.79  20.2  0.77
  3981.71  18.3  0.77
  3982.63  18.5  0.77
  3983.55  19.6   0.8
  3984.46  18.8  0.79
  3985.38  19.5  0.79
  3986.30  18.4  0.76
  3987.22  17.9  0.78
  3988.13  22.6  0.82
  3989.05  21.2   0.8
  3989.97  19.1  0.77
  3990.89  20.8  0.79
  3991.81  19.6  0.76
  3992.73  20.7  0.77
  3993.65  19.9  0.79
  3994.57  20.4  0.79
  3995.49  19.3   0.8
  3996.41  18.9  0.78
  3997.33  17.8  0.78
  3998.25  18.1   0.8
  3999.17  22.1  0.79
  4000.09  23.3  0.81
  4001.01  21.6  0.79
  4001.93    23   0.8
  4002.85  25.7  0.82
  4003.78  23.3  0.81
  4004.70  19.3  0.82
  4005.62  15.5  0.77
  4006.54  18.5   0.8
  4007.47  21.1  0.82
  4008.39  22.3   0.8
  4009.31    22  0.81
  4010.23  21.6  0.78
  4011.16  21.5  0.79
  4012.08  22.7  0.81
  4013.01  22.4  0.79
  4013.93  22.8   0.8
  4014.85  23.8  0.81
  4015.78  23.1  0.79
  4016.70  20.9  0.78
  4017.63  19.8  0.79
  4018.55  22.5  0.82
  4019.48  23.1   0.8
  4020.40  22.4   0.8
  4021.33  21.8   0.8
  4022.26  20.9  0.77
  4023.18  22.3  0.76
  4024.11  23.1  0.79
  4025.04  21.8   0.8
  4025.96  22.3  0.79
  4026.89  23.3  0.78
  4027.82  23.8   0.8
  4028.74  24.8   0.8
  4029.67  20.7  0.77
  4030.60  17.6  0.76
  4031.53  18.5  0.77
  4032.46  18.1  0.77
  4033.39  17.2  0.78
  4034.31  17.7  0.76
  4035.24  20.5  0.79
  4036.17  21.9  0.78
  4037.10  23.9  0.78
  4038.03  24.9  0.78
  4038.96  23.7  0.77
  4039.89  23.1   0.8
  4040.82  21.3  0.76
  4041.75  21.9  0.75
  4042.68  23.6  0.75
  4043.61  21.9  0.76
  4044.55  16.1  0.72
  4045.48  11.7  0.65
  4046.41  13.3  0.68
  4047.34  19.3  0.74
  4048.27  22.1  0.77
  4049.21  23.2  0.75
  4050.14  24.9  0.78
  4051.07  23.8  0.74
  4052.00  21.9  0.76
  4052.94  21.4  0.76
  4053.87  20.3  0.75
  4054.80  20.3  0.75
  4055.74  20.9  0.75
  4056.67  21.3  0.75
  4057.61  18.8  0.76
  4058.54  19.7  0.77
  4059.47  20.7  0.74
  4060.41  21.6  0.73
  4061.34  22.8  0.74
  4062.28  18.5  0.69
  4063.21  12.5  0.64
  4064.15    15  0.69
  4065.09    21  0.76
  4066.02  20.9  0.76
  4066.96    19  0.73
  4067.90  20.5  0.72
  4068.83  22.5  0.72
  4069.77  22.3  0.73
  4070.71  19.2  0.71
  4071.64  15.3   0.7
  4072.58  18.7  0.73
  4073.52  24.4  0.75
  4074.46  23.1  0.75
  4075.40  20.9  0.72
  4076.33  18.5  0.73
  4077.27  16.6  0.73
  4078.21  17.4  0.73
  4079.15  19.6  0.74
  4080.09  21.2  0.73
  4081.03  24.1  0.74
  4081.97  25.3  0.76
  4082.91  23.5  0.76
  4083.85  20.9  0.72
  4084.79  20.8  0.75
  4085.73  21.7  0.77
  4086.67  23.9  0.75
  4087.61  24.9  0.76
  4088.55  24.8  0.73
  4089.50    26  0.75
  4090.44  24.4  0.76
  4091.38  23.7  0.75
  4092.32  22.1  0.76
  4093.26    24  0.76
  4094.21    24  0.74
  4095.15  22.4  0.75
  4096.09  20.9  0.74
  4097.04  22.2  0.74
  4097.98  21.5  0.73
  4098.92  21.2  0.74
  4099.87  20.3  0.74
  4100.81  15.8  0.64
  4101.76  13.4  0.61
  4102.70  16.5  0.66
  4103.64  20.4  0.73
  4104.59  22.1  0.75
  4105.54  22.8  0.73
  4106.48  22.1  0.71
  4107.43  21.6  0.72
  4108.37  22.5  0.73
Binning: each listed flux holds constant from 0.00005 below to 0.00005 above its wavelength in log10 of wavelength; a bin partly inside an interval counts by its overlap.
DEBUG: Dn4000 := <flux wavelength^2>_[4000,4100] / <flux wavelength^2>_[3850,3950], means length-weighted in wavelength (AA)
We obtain 1.9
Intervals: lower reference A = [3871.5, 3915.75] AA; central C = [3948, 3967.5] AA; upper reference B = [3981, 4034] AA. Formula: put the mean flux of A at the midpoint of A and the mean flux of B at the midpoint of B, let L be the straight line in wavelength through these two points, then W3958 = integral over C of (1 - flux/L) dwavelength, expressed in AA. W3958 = 4.5 AA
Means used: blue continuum 13.8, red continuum 20.9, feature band 13.6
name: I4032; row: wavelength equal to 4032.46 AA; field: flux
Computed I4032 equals 18.1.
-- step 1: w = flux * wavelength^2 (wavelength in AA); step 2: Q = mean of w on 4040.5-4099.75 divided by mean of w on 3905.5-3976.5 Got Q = 1.88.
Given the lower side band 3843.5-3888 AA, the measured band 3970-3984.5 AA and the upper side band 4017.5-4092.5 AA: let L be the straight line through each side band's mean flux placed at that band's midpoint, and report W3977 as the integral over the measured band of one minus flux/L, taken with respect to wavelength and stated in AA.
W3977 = 2.11 AA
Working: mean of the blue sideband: 11.6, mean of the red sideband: 21.1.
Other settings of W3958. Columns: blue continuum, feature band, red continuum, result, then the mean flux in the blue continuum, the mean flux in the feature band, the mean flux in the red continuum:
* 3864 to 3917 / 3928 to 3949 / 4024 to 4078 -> 9.2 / 13.5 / 8.8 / 20.5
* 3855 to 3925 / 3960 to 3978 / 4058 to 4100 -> 7.8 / 13.2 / 9.39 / 21.2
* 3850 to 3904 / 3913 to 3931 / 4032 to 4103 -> 1.6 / 12.3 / 13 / 20.8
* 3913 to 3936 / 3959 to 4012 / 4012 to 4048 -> 2.0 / 11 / 16.5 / 21.1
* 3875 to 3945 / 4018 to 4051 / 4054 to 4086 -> -4.8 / 12.3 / 21.1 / 20.3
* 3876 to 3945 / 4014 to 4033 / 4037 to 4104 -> -3.5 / 12.3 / 21.7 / 20.9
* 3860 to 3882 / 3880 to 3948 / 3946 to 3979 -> -2.3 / 11.6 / 12.5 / 12.6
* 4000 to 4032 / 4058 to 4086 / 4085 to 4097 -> 3.4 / 21.8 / 20.3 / 23.4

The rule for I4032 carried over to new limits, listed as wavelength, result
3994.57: 20.4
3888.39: 9.91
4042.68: 23.6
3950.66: 17.2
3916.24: 16.1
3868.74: 12.6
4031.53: 18.5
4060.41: 21.6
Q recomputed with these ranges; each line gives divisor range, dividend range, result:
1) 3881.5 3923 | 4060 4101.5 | 1.61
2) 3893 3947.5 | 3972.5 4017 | 1.63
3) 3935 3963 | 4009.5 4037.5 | 1.72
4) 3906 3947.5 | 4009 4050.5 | 1.89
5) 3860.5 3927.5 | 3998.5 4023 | 1.72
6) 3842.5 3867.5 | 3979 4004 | 1.83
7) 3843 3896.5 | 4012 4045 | 1.95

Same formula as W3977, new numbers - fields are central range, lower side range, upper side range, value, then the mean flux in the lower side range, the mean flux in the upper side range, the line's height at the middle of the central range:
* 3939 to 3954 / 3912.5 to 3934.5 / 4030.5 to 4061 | -0.45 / 11.6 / 20.6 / 13.3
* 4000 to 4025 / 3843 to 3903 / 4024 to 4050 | -2.97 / 12.4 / 20.8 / 19.5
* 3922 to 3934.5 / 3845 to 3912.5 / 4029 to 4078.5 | 5.26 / 12.7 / 20.2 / 14.8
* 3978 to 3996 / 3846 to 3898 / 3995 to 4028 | 0.34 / 12.1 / 21.6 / 19.9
